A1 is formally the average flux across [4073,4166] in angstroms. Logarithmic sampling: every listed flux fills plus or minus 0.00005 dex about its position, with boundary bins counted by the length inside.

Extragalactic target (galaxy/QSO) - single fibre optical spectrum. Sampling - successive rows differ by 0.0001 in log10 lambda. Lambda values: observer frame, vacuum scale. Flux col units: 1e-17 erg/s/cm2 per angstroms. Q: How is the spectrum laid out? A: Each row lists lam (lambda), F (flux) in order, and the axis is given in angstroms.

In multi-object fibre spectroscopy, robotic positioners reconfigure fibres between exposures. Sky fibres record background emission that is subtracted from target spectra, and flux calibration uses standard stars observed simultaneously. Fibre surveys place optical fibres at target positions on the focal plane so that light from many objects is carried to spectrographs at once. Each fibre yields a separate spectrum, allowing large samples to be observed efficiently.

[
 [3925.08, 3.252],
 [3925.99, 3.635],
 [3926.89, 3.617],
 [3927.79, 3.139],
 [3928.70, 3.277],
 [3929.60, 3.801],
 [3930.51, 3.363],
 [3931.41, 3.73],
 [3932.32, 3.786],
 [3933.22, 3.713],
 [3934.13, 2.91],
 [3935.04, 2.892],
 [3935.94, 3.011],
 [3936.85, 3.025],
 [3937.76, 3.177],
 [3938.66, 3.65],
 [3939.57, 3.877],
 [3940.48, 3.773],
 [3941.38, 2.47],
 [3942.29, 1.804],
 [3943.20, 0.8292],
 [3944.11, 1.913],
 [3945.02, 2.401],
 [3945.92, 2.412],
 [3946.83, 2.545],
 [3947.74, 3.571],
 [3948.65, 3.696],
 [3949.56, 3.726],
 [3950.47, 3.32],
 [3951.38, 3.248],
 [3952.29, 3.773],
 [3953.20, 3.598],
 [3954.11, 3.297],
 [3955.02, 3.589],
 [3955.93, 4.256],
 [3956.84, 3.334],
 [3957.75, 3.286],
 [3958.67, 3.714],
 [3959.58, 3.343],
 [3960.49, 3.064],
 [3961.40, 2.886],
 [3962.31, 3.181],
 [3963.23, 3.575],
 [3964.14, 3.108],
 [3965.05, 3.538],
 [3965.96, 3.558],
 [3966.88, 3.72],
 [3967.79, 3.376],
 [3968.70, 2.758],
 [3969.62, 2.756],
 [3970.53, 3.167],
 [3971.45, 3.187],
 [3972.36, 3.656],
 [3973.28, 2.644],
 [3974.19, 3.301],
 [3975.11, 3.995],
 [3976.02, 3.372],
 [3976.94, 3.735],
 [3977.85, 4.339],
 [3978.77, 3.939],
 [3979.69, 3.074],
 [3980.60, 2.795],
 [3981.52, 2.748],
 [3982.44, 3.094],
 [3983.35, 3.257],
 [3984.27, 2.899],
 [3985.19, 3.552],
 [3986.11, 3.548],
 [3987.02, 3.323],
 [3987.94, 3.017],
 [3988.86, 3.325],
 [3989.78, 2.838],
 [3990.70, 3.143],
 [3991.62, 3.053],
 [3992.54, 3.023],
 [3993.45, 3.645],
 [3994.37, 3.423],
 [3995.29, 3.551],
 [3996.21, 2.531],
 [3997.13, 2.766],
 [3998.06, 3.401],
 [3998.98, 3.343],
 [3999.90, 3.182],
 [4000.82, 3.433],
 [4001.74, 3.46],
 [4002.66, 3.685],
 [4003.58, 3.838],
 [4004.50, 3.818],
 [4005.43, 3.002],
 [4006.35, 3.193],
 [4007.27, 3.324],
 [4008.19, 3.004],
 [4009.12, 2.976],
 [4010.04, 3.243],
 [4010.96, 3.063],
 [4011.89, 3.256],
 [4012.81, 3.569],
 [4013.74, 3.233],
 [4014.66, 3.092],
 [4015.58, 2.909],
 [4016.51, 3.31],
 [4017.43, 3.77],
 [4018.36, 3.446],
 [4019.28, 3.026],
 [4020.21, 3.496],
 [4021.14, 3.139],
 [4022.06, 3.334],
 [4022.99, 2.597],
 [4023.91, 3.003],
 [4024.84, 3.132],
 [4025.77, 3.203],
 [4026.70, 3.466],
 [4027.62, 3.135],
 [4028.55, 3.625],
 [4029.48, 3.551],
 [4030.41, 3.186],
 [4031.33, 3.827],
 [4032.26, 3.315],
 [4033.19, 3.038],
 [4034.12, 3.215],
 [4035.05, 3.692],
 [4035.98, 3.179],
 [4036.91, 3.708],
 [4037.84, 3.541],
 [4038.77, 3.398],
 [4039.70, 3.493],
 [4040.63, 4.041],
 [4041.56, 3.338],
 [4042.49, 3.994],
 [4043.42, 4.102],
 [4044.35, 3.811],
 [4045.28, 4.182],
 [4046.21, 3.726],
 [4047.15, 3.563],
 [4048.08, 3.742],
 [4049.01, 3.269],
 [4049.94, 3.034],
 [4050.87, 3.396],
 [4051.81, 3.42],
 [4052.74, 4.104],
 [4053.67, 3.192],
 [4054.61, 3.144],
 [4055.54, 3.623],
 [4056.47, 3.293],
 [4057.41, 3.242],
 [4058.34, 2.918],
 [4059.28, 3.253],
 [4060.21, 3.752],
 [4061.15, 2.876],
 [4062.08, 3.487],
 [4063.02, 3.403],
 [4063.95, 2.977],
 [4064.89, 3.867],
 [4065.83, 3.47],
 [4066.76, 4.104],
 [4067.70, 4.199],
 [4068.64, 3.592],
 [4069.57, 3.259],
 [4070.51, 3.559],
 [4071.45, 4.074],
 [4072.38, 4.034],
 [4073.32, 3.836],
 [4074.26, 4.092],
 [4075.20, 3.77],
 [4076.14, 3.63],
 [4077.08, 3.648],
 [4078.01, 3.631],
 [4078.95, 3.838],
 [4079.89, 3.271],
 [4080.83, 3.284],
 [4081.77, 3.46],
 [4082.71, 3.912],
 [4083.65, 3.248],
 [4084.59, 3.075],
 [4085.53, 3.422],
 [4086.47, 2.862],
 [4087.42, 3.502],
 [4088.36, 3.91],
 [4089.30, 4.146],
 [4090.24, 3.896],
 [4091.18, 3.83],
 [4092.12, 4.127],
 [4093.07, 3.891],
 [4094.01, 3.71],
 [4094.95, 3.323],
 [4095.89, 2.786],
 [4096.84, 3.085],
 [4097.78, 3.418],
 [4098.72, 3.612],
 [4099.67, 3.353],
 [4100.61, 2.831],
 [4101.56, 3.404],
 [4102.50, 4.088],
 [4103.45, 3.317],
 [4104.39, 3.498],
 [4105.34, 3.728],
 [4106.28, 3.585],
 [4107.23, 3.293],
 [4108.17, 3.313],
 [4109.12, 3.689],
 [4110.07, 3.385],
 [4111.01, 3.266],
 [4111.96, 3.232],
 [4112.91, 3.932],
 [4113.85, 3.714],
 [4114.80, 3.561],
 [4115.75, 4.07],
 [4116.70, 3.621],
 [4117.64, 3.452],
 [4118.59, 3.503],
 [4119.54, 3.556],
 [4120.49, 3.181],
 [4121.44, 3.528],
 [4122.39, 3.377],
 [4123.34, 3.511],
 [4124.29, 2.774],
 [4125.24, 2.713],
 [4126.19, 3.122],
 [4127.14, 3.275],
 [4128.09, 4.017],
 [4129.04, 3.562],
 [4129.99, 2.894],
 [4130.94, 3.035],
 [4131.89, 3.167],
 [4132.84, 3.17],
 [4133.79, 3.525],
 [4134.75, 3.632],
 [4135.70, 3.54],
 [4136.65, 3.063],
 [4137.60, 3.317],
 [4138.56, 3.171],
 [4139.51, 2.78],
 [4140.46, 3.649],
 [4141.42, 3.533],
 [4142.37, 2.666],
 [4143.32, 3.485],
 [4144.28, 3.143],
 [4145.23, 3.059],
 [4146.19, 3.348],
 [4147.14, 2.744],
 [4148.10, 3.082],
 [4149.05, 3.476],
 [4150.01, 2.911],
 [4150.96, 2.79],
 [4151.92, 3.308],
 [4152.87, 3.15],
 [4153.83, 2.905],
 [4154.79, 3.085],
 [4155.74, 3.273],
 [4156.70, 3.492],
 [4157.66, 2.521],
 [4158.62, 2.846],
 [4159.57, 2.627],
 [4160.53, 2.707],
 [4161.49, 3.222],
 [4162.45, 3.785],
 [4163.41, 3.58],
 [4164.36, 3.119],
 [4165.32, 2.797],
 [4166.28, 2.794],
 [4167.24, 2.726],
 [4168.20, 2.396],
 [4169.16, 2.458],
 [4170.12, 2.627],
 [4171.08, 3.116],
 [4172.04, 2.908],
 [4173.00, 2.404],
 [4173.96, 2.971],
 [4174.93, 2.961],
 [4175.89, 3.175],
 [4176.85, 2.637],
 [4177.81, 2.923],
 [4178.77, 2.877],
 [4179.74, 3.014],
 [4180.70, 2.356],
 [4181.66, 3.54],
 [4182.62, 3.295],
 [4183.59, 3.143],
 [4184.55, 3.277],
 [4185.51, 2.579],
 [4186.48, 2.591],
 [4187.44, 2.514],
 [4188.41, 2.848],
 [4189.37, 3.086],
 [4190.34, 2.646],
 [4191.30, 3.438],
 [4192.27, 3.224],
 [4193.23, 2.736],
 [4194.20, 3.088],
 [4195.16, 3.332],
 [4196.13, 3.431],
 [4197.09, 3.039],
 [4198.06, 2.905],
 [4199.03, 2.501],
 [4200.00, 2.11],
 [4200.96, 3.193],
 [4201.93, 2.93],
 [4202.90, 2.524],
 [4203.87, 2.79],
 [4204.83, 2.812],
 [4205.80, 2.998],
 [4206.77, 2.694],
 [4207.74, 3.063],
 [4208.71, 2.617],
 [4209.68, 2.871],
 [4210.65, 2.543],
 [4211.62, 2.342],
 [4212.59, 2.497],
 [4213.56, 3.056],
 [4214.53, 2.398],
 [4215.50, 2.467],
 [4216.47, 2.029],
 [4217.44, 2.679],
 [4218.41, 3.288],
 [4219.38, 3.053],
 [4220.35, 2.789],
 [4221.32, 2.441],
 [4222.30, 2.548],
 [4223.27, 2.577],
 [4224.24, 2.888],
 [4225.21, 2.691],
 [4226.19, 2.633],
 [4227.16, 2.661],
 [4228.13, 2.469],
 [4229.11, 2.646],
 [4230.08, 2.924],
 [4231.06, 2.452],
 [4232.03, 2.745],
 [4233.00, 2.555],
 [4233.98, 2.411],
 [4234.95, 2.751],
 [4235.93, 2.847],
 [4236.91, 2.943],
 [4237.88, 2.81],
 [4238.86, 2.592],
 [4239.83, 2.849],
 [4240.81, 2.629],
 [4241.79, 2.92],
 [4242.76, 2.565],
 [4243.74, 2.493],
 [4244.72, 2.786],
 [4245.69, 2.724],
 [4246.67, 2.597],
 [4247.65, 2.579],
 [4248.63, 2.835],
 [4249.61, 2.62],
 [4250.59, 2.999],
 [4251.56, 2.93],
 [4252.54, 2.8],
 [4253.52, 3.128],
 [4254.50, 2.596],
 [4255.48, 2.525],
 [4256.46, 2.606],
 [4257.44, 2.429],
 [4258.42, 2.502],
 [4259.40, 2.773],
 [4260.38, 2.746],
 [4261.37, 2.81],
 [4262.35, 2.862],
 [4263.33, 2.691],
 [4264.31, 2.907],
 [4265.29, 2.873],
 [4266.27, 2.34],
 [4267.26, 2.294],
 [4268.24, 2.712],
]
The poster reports 3.37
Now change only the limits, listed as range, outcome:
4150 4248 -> 2.82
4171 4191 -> 2.9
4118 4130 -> 3.32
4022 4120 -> 3.52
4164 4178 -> 2.79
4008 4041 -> 3.31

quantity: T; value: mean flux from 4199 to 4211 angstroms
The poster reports 2.75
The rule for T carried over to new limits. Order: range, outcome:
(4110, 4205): 3.1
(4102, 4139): 3.42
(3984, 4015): 3.26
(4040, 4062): 3.52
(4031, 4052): 3.57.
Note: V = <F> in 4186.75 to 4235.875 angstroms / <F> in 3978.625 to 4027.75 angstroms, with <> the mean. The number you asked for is 0.9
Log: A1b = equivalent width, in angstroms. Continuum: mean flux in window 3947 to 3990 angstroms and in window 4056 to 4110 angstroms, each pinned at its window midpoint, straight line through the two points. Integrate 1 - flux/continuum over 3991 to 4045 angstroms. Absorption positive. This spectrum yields 1.4 angstroms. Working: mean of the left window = 3.36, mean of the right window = 3.54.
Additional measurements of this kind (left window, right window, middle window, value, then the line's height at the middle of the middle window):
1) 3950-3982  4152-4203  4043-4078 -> -4.45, 3.18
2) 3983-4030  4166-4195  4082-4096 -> -2.34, 3.08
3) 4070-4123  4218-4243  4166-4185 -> 1.12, 3.06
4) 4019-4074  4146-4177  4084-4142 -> -4.51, 3.18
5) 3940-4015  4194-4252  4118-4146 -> -3.44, 2.92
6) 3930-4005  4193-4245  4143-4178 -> -1.61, 2.85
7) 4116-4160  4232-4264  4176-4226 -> 1.83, 2.93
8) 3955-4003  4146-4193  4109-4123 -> -2.17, 3.06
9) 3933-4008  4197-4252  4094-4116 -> -3.74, 2.95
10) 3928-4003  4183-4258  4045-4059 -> -1.66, 3.08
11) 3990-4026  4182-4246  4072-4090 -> -3.12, 3.08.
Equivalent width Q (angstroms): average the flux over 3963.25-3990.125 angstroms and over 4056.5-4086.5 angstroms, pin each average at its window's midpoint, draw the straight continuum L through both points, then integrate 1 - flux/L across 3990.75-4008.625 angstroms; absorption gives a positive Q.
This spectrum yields 0.35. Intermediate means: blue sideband 3.3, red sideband 3.54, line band 3.3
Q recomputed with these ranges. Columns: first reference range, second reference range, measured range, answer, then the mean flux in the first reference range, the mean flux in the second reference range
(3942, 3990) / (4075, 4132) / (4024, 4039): -0.2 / 3.21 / 3.47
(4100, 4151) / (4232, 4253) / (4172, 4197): 0.5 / 3.34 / 2.73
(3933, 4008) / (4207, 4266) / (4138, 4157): -1.8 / 3.23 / 2.7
